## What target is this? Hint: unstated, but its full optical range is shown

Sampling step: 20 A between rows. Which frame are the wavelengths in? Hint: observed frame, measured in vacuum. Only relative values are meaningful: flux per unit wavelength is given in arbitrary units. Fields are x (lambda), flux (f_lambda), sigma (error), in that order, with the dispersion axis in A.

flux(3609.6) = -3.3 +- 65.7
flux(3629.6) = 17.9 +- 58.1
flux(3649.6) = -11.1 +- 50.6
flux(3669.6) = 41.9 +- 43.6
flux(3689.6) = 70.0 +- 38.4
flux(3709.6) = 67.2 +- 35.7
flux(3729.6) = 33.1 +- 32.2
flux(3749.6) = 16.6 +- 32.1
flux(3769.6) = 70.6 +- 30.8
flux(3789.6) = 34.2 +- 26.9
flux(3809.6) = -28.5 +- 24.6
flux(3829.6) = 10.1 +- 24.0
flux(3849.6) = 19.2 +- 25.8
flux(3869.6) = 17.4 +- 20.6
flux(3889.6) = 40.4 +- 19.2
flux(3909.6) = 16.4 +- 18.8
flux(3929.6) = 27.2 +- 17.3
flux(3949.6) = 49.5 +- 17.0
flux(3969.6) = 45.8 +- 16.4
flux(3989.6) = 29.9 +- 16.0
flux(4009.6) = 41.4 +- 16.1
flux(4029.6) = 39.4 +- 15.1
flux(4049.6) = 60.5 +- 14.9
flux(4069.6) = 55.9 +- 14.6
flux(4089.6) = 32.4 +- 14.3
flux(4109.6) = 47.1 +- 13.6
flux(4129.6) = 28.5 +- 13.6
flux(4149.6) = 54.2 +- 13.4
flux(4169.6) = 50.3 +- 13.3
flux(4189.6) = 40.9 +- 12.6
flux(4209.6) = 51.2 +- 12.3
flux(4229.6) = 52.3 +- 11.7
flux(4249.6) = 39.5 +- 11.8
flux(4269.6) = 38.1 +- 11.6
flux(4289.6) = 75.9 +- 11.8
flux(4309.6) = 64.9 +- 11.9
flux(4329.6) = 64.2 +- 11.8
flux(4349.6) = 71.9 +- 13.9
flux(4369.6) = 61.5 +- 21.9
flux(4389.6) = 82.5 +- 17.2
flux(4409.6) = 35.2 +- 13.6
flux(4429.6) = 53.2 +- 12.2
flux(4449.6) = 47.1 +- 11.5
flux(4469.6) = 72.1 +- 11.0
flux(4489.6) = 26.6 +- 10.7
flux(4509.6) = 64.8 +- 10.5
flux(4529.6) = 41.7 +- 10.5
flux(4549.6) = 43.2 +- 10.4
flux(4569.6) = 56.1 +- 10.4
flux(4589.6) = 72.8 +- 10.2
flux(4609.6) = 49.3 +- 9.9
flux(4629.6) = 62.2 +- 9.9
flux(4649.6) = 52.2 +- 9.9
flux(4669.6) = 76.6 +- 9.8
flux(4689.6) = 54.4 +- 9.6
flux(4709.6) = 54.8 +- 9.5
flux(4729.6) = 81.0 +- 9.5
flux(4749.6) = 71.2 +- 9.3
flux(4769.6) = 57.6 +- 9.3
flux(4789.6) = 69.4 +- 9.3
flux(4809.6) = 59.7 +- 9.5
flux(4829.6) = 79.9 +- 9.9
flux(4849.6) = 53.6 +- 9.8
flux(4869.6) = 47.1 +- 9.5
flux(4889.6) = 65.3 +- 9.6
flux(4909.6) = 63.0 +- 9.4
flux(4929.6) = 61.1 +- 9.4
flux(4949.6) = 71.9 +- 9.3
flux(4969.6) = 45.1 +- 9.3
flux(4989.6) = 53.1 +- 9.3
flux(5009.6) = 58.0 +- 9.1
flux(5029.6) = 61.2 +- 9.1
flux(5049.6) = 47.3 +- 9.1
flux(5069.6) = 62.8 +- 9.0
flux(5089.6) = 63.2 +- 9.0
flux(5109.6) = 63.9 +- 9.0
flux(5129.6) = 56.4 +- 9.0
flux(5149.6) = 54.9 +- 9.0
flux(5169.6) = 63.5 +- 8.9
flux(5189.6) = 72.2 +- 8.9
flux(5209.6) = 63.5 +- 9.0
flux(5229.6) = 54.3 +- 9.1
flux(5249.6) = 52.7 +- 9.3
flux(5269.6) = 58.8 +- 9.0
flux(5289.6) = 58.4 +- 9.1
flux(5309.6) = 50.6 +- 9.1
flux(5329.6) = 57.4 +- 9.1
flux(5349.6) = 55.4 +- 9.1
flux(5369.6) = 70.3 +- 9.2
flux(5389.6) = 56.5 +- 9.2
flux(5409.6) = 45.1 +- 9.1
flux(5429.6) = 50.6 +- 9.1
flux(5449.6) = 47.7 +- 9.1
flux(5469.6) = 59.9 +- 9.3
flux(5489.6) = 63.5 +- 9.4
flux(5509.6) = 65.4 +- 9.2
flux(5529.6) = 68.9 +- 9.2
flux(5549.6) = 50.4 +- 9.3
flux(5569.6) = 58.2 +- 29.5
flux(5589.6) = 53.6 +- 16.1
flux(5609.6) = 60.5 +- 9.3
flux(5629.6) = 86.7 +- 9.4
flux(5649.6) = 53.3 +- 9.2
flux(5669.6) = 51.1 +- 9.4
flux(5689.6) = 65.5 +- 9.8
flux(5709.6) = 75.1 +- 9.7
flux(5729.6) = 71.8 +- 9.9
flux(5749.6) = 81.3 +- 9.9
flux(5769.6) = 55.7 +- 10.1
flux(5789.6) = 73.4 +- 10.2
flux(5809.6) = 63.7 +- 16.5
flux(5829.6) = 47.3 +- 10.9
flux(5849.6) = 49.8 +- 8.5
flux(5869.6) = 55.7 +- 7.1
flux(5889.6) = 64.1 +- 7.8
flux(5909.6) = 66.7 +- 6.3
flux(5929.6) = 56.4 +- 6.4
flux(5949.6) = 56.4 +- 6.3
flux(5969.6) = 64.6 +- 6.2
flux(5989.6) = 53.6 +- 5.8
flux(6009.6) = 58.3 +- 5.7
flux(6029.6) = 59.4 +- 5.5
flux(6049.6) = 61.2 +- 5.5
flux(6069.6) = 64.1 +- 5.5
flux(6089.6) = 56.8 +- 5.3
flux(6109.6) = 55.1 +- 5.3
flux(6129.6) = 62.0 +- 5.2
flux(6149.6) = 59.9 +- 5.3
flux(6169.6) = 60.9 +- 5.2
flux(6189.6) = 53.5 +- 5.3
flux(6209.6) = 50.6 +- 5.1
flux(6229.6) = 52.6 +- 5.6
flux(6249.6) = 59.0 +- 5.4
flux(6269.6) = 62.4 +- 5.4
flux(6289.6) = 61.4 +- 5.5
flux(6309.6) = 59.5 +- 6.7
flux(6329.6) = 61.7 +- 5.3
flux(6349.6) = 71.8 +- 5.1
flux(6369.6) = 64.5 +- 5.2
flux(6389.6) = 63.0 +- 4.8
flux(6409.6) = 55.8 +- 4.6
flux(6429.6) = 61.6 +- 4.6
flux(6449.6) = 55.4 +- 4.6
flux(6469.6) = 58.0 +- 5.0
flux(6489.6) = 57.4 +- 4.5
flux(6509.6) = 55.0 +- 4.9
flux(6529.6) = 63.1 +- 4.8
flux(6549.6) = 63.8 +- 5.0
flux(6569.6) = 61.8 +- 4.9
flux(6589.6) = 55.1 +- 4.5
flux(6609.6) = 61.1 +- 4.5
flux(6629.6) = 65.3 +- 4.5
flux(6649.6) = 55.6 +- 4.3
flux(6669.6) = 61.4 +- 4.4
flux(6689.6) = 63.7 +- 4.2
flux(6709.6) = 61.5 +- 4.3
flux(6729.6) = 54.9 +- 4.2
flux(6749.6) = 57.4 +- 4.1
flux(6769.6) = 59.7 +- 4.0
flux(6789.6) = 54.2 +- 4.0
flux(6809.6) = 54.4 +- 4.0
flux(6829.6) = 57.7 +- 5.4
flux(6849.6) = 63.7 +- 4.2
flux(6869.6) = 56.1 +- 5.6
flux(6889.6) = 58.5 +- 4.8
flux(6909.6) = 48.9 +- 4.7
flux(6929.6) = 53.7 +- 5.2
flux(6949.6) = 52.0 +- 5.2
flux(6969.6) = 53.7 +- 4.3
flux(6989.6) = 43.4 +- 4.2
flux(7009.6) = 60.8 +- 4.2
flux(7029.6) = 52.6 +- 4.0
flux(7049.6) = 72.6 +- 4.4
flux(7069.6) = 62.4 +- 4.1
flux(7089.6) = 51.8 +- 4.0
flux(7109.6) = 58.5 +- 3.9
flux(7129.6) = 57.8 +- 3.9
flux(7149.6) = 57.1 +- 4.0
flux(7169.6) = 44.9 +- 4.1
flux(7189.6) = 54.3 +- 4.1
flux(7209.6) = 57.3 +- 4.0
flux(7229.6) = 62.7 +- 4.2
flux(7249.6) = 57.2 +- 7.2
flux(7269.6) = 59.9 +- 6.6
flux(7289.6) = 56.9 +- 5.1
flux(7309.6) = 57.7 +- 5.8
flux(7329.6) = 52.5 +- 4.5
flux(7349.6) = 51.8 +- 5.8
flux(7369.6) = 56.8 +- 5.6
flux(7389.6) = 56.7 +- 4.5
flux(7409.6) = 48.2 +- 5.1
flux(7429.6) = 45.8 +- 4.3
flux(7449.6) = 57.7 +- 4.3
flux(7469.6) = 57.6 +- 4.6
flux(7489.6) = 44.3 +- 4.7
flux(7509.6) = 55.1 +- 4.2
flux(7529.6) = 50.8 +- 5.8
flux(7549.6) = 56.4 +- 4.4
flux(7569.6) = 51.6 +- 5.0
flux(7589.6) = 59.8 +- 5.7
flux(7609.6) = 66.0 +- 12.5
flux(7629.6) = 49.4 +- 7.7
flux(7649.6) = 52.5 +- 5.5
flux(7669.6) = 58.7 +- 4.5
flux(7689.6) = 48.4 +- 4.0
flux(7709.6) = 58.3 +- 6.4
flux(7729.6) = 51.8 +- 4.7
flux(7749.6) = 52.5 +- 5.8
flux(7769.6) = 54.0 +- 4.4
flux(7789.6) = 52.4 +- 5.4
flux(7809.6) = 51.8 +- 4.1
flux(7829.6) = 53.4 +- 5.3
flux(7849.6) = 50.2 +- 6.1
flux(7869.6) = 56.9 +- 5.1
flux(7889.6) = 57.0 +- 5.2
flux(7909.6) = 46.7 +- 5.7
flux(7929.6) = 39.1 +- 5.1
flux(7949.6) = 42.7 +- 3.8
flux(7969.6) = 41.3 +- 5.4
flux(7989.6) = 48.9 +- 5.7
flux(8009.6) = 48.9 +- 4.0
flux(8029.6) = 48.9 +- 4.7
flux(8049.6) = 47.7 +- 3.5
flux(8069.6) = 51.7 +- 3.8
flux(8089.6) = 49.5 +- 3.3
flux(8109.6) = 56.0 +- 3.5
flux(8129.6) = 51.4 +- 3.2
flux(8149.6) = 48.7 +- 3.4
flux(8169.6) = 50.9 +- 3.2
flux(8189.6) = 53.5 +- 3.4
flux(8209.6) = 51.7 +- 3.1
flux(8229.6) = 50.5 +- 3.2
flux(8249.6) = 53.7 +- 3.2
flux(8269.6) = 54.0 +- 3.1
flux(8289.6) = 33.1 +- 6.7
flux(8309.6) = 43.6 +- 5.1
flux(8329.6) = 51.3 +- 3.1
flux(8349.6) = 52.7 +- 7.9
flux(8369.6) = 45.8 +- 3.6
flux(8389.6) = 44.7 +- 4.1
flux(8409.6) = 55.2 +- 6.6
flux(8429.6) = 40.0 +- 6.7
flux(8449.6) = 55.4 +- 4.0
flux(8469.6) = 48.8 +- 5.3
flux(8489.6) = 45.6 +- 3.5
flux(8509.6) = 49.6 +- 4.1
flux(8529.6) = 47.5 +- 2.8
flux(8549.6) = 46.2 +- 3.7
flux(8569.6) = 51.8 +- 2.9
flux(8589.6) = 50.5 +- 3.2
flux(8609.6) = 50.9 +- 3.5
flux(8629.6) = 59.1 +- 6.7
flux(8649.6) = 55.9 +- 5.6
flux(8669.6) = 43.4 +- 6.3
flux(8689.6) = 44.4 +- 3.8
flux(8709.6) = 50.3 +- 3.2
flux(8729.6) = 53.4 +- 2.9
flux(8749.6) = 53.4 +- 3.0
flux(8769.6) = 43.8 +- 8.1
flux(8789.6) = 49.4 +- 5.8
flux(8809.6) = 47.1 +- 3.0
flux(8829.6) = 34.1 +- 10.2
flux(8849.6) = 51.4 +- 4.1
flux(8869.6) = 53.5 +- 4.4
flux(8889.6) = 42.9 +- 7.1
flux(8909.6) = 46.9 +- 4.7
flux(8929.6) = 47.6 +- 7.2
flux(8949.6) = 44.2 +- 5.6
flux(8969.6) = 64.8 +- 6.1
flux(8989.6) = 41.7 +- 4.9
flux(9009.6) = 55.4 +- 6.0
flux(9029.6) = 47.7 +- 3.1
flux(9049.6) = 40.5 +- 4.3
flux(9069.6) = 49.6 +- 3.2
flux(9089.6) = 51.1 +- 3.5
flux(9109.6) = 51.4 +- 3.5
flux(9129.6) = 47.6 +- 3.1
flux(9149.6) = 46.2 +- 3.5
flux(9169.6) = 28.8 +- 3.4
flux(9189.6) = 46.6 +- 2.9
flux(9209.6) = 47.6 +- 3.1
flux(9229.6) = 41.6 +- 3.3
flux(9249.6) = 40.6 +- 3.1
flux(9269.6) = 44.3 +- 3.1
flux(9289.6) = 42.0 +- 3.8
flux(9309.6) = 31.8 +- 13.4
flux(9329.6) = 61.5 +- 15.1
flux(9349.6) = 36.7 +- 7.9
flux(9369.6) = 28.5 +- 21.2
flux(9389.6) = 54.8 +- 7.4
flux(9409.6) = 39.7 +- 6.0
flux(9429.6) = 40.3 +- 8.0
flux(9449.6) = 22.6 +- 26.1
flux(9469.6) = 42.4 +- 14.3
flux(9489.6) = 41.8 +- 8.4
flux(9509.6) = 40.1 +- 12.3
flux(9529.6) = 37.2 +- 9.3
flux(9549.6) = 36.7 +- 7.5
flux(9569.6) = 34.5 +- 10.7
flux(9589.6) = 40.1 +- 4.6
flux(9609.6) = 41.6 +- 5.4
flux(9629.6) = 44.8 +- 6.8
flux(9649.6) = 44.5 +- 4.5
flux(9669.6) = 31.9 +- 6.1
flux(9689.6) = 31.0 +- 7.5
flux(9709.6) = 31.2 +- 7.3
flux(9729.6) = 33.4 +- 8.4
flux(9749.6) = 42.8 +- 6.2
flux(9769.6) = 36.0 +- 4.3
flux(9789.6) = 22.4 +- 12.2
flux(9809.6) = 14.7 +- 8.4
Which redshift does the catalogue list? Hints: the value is 0.07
